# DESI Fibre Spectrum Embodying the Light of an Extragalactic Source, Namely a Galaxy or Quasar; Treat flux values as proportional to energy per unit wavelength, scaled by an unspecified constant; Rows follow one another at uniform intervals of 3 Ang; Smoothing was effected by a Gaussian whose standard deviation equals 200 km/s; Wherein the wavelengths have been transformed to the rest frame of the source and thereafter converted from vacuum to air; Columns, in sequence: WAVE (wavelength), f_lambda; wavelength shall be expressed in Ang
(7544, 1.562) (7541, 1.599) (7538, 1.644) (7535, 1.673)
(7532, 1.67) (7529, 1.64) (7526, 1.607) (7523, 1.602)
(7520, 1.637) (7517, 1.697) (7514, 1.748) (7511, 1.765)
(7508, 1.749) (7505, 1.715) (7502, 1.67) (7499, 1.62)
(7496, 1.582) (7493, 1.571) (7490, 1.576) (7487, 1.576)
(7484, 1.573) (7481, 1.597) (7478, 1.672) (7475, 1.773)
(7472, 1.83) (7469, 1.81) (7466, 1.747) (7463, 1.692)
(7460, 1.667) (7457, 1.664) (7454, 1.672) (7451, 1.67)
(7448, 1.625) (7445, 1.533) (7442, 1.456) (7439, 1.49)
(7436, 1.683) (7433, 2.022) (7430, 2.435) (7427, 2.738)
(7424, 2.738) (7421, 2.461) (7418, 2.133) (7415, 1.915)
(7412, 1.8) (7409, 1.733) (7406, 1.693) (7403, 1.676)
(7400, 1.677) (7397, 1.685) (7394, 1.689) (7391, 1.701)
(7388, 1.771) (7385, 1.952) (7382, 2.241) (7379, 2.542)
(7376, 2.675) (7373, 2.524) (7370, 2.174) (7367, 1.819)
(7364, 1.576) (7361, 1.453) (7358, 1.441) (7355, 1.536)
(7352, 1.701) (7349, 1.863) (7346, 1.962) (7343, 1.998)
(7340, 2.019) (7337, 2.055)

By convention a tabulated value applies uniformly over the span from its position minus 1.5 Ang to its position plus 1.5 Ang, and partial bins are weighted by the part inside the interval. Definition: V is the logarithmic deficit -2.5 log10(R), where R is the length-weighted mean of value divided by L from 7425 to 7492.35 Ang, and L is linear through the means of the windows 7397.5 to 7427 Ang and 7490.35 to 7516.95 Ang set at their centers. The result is 0.053 mag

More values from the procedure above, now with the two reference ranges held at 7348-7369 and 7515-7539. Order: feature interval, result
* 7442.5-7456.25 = 0.02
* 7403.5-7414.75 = -0.07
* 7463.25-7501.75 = -0.01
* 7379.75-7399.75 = -0.14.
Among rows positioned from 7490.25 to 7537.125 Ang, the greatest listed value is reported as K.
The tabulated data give 1.765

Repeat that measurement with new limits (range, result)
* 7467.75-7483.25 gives 1.83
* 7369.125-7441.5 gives 2.738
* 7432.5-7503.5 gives 2.022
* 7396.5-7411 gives 1.733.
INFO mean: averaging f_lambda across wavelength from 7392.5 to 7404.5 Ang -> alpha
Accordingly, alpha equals 1.68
